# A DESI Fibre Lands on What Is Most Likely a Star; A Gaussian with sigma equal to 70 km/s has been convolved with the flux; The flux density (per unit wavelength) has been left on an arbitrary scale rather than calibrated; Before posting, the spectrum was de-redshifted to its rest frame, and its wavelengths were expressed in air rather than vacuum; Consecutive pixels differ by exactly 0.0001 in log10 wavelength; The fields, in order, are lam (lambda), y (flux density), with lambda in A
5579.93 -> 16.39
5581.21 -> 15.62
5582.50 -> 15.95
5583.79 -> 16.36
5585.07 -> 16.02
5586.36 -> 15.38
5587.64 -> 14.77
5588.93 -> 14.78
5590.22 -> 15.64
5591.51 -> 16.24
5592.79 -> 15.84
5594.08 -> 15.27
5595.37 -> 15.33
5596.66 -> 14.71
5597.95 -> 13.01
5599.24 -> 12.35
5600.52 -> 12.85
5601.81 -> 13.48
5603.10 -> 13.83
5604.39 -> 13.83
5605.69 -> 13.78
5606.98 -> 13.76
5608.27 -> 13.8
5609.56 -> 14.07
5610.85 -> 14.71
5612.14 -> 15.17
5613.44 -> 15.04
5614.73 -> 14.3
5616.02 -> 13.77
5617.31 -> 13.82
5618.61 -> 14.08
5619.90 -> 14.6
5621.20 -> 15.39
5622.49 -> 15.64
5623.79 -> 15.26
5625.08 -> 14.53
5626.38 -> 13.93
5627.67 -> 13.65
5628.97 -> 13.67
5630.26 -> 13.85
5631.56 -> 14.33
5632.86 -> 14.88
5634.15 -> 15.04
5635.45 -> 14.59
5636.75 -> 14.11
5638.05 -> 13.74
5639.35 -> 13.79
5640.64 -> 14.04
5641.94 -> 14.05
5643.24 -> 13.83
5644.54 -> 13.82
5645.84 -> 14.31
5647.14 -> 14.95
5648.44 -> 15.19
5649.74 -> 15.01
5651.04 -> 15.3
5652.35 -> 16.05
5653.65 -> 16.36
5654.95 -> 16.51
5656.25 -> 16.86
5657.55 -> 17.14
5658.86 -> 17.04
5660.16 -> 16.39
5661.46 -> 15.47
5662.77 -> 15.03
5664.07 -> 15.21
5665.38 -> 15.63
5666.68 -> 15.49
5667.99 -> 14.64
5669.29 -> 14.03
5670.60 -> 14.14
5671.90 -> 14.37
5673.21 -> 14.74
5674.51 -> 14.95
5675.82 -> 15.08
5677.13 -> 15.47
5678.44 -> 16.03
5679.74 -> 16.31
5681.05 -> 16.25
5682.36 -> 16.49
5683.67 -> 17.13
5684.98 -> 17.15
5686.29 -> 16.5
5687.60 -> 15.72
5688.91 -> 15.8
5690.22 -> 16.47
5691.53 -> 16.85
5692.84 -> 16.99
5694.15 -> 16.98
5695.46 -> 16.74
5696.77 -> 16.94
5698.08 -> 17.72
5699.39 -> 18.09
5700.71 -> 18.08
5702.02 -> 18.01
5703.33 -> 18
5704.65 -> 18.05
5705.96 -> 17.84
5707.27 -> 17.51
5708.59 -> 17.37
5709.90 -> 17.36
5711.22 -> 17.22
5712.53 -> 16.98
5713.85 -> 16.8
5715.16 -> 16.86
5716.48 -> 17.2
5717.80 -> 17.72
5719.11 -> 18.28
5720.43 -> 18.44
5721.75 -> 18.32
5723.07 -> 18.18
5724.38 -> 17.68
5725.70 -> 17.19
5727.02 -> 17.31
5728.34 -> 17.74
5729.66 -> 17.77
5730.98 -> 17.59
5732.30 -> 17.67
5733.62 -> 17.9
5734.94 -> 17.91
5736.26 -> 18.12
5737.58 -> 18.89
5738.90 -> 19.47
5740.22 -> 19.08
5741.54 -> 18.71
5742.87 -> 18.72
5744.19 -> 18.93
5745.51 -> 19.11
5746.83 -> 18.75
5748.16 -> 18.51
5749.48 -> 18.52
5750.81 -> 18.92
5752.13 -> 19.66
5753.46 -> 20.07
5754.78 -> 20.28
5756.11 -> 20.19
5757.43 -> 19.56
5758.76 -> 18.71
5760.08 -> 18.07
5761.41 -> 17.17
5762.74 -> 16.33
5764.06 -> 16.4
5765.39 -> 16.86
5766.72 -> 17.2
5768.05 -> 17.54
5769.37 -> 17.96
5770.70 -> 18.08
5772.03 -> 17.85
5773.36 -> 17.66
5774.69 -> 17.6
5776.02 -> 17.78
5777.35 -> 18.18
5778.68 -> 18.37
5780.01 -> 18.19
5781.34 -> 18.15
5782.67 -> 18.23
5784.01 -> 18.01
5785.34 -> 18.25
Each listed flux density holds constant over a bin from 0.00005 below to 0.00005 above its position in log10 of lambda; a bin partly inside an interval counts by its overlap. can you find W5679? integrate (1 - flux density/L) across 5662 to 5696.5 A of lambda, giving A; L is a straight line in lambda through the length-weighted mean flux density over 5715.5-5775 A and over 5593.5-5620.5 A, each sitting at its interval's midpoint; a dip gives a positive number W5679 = 1.0 A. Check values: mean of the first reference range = 14.1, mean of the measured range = 15.8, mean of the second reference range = 18.2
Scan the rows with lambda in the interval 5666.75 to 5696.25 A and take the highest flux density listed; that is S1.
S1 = 17.15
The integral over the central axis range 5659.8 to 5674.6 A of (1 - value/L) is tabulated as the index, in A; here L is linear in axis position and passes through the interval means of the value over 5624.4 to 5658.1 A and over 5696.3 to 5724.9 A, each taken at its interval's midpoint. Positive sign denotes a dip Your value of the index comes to 0.8 A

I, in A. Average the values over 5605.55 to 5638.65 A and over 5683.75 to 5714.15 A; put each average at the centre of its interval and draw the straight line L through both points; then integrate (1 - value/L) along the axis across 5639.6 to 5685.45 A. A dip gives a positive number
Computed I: 1.2 A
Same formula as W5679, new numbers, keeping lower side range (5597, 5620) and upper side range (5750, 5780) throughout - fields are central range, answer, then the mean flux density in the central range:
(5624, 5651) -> 0.7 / 14.3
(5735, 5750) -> -1.0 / 18.8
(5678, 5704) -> -1.2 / 16.9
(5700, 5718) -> -0.9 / 17.5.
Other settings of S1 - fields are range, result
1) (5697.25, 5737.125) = 18.44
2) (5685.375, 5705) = 18.09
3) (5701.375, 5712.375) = 18.05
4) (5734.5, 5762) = 20.28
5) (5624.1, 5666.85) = 17.14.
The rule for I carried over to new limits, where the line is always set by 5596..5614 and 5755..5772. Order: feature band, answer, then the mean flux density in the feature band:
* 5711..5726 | -0.74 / 17.6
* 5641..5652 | 0.26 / 14.6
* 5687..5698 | -0.36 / 16.6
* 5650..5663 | -0.88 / 16.2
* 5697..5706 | -0.88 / 17.9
